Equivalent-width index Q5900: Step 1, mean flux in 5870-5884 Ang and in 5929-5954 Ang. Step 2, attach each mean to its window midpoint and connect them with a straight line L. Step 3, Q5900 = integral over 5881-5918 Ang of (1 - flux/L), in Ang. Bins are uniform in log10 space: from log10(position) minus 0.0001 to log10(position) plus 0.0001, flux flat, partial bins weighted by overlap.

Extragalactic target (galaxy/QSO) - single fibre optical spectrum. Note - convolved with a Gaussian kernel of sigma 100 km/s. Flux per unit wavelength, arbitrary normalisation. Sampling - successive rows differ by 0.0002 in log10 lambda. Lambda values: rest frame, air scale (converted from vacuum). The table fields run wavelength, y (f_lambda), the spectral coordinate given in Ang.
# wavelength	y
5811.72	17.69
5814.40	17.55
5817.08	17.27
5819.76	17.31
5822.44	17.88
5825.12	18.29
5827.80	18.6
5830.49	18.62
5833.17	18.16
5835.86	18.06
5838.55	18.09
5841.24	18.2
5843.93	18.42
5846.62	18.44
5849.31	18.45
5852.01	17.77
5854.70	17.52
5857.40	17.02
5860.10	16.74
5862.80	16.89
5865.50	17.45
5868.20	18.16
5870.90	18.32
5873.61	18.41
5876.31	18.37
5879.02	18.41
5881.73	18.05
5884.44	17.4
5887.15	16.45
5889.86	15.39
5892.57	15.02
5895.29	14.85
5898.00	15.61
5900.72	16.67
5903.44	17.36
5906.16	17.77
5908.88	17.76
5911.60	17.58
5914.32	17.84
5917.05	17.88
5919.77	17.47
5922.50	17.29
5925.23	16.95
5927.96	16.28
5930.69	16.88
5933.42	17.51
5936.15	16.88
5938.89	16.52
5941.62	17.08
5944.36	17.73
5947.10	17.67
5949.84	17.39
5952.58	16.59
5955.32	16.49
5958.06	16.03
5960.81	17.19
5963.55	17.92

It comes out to 2.17 Ang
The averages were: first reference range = 18.2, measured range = 16.8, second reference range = 17.1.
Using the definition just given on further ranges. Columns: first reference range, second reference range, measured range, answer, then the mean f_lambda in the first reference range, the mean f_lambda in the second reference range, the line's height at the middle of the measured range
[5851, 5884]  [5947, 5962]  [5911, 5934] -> -0.16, 17.7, 16.8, 17.2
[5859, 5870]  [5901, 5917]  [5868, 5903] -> 1.01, 17.4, 17.6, 17.5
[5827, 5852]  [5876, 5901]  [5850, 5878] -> -0.46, 18.3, 16.5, 17.4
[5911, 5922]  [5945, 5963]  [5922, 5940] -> 0.53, 17.7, 17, 17.4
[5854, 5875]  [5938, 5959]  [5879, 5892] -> 0.40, 17.6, 17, 17.4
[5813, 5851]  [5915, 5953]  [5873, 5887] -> -0.24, 18.1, 17.2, 17.7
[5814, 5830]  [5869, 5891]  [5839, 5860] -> -0.17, 17.9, 17.6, 17.8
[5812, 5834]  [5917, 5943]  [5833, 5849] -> -0.41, 17.9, 17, 17.8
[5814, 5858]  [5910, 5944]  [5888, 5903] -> 1.57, 18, 17.2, 17.5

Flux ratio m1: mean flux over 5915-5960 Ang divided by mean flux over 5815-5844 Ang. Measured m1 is 0.9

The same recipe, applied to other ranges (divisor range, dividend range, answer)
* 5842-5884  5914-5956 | 0.96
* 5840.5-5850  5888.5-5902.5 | 0.85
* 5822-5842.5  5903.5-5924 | 0.97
